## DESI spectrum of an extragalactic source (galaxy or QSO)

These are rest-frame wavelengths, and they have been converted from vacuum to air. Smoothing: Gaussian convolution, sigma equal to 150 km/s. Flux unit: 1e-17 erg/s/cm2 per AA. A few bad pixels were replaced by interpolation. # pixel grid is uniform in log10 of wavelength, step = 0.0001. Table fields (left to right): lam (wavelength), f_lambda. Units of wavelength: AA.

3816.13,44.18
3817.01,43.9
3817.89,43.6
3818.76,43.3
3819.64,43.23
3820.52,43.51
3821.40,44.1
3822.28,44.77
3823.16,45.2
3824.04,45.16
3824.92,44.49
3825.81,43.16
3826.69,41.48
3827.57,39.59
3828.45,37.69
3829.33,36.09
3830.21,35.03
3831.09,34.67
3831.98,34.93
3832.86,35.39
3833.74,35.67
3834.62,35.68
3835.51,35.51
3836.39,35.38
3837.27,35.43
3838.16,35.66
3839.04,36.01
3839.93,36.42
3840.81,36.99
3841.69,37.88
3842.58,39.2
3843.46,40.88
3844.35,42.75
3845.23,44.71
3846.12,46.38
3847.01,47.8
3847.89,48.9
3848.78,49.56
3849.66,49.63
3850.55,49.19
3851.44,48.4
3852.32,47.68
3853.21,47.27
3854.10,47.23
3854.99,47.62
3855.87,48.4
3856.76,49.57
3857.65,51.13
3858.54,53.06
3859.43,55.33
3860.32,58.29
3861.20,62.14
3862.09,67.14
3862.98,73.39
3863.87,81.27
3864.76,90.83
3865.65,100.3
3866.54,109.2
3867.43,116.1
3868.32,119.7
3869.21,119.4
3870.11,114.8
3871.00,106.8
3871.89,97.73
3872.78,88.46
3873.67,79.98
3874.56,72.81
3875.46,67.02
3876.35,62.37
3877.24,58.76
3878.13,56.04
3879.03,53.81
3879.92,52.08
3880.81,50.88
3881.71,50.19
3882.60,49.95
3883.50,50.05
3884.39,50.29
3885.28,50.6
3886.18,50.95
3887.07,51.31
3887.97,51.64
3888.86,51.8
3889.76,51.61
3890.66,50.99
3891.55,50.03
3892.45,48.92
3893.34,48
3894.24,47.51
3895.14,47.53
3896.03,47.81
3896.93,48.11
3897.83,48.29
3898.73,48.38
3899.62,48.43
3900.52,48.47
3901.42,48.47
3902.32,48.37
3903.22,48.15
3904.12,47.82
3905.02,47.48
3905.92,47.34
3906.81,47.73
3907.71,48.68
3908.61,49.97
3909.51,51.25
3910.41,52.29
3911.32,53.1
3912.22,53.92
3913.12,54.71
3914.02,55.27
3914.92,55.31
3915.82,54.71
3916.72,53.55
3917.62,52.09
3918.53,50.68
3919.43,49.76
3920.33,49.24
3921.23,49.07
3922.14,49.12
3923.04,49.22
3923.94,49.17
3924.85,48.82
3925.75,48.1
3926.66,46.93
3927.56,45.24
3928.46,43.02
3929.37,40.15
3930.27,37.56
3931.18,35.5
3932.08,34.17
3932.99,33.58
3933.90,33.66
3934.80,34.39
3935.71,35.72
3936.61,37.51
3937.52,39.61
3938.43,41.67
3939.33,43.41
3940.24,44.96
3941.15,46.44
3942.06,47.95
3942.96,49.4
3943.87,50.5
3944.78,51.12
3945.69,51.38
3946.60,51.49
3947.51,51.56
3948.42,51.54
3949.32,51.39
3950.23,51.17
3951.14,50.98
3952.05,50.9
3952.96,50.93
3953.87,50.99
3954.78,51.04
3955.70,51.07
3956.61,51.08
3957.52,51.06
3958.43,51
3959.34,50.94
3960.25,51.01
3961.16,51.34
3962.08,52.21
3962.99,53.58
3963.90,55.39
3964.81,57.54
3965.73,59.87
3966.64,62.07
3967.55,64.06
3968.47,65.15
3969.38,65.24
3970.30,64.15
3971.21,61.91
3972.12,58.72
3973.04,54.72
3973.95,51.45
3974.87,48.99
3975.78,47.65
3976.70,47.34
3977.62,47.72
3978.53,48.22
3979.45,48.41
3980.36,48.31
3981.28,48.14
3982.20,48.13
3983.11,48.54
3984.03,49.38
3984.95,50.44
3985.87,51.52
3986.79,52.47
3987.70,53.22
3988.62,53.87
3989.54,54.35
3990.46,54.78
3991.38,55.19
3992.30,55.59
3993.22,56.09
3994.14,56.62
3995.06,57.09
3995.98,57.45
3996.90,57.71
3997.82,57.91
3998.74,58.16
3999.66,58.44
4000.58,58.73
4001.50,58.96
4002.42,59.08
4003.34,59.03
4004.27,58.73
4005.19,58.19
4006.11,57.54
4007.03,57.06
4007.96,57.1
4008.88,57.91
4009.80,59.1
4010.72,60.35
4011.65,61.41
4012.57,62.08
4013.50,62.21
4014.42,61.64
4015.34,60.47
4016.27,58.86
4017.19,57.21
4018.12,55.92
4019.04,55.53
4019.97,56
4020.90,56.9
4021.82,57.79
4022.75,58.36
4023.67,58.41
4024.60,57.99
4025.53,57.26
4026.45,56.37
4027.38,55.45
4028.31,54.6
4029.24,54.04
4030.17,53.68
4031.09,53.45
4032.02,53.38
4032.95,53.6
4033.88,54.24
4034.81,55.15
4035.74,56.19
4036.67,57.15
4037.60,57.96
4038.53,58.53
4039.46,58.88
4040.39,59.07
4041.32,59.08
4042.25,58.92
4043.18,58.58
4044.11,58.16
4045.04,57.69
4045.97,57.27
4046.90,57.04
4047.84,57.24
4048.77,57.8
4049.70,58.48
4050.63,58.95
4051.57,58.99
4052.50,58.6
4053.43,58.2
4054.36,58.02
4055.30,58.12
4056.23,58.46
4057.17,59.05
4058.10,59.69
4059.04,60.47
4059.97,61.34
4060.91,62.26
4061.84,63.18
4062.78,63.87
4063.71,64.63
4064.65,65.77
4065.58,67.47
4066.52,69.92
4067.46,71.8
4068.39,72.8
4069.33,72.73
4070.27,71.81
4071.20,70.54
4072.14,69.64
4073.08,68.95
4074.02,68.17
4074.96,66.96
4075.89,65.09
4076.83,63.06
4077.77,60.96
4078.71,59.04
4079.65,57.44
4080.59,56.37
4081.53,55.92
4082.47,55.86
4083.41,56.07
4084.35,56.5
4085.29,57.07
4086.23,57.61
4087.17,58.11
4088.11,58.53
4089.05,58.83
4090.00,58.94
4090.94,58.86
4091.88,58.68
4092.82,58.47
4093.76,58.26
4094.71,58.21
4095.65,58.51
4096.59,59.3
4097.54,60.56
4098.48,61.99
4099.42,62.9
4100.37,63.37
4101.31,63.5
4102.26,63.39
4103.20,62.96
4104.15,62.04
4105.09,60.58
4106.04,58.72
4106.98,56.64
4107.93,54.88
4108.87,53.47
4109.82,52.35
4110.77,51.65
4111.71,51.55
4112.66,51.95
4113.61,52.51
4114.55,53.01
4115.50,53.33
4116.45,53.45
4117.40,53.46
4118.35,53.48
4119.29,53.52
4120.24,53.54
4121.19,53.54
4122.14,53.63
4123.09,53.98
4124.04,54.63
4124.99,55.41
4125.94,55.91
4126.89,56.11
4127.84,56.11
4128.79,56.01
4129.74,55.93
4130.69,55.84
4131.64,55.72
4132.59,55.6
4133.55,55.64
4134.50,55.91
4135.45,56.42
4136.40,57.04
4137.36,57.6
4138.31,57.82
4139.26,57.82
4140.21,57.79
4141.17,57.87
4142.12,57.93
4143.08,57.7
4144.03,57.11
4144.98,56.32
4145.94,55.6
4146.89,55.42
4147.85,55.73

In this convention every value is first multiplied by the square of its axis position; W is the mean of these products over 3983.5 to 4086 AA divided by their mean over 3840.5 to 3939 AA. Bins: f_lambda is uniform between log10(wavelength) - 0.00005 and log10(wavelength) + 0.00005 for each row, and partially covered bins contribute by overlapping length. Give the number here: 1.2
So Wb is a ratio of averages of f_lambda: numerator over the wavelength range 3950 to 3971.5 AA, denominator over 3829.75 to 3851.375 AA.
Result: 1.4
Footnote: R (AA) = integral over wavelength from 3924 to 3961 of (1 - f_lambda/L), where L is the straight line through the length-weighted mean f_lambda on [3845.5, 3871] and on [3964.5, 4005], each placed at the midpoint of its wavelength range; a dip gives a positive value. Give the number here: 8.37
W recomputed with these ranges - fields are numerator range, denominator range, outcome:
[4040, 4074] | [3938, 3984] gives 1.26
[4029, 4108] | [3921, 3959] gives 1.40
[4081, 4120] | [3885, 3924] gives 1.26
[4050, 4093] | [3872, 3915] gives 1.27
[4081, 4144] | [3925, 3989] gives 1.24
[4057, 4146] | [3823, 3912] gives 1.22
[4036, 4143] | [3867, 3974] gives 1.19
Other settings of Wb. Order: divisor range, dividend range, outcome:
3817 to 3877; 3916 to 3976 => 0.89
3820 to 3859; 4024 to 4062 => 1.36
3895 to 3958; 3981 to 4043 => 1.18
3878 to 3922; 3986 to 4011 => 1.13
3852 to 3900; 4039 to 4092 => 0.96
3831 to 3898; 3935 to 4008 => 0.93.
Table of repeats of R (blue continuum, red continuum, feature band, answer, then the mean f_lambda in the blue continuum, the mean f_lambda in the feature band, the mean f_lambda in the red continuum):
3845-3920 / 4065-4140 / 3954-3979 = 1.9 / 59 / 54.5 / 58.9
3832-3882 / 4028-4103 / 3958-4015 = 4.2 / 59.9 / 55.7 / 60.3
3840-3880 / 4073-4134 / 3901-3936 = 9.0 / 65.2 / 47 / 57.5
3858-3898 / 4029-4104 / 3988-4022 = 2.6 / 67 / 57.8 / 60.4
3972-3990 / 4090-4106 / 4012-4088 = -4.6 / 50.4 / 59.9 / 60.6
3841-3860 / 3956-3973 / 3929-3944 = 4.0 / 47.2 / 40.2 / 56.9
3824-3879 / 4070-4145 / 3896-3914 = 2.5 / 57.3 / 49.6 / 58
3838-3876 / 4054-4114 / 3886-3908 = 5.2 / 64.5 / 48.9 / 60.9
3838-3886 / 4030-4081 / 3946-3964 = 3.0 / 62.1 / 51.5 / 61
